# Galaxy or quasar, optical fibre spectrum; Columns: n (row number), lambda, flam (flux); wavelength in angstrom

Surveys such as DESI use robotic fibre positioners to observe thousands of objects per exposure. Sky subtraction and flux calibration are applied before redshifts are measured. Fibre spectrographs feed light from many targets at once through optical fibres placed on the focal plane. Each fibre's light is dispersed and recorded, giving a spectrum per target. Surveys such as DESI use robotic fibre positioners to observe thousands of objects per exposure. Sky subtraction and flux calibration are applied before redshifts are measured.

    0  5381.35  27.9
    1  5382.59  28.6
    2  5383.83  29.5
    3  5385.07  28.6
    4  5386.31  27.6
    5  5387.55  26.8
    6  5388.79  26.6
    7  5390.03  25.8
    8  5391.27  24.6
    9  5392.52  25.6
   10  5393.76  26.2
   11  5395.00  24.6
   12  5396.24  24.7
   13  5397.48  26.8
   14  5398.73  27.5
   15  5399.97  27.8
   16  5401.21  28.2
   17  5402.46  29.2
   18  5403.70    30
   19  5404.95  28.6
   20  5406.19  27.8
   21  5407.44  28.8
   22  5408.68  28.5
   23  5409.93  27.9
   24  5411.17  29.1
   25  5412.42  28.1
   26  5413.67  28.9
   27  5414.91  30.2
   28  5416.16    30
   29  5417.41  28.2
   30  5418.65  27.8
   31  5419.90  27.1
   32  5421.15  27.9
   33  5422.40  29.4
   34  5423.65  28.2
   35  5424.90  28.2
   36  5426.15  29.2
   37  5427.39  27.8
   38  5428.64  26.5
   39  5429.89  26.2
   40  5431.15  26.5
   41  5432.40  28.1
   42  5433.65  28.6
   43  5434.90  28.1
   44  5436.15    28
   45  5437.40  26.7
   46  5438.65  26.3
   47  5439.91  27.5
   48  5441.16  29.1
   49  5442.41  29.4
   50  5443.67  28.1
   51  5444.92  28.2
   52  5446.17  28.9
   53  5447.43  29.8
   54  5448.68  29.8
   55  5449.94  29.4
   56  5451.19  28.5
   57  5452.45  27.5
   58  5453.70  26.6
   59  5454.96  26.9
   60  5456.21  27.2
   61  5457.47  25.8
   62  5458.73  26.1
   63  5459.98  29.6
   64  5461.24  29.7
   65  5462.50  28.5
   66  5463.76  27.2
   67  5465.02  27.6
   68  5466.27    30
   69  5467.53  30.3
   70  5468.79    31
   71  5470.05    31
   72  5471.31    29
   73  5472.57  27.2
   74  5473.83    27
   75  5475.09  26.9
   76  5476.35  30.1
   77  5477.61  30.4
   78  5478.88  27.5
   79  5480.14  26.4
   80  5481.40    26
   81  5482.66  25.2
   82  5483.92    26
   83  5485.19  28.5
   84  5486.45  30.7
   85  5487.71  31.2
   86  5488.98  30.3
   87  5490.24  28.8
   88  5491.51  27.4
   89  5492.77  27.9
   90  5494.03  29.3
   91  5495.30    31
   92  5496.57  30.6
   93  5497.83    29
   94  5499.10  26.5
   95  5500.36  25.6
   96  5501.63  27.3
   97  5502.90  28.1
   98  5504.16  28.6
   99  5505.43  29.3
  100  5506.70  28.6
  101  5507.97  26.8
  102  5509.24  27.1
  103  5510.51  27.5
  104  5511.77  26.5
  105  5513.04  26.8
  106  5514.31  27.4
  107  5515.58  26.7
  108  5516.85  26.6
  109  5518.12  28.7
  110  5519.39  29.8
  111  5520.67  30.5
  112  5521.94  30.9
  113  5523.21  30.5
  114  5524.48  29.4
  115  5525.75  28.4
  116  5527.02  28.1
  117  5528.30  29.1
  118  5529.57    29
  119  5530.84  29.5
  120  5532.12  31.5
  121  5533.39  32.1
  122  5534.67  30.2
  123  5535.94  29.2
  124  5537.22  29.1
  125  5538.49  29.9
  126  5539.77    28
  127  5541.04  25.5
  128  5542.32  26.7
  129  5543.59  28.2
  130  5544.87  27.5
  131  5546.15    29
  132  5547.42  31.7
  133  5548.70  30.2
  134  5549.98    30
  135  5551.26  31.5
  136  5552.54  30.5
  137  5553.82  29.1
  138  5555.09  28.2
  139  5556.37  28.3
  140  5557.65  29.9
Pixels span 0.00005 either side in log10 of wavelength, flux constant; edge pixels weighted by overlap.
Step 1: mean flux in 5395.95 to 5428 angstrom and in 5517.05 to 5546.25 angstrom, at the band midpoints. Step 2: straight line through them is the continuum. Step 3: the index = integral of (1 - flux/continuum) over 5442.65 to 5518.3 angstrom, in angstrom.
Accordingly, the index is 1.5 angstrom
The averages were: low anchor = 28.3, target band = 28.2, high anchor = 29.1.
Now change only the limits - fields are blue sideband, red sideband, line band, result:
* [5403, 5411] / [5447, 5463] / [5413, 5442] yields 0.39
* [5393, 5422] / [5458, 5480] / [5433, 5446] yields 0.15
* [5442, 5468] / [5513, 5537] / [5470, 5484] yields 0.46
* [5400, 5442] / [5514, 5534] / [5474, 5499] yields 0.33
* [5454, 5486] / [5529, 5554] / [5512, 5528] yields 0.22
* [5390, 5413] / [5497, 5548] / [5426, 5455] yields -0.24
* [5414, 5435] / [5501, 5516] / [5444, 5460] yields -0.01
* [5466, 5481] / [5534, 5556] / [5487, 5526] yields 0.60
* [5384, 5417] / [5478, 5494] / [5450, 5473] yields -0.32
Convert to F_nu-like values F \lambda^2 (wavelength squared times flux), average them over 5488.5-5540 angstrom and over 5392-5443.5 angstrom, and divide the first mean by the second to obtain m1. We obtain 1.1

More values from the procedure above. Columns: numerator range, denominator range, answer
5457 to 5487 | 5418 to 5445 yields 1.03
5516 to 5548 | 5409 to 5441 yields 1.08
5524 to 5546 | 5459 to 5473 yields 1.02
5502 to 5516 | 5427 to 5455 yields 1.01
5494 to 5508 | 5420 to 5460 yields 1.04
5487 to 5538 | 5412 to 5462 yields 1.05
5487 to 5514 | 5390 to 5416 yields 1.06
